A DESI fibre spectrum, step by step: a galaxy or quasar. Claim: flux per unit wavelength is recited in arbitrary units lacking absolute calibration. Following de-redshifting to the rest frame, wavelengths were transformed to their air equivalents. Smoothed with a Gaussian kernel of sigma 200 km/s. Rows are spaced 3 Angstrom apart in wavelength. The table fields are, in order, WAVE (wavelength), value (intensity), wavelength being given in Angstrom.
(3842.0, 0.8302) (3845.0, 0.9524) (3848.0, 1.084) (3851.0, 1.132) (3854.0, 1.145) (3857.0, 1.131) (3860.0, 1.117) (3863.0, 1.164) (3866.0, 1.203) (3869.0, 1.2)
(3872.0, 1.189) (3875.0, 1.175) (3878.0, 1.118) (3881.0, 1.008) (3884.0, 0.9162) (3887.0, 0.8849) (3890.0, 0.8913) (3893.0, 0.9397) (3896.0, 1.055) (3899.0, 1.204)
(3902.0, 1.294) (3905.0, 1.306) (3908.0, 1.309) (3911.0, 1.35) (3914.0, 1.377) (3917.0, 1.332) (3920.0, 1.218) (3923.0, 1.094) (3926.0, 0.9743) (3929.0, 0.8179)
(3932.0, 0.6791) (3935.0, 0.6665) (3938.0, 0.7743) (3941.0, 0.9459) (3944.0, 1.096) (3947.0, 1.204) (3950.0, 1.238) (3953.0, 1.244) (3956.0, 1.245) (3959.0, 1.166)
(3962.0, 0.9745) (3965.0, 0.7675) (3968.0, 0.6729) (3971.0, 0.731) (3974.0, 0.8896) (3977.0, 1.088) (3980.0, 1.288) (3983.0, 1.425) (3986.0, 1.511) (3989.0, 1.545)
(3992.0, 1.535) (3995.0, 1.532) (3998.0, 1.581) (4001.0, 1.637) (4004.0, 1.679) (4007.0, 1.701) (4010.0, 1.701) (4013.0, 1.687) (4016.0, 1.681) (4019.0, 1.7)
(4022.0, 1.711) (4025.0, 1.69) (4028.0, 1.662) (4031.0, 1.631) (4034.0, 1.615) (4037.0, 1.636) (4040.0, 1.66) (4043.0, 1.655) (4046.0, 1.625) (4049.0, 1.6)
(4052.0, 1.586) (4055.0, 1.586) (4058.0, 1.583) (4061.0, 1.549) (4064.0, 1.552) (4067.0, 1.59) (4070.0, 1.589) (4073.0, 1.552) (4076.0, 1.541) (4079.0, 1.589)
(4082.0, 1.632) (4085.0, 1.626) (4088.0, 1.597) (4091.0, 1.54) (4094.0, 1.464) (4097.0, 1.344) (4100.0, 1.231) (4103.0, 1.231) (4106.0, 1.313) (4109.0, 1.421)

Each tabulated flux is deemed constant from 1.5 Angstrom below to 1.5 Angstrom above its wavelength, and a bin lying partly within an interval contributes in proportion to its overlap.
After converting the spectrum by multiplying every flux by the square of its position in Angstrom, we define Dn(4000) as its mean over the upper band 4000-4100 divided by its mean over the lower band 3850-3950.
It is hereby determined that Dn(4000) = 1.59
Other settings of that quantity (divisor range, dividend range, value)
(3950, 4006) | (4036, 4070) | 1.32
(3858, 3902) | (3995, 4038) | 1.64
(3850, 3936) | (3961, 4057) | 1.42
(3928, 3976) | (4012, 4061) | 1.81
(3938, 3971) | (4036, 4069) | 1.64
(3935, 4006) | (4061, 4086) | 1.38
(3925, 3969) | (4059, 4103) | 1.68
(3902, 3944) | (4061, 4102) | 1.54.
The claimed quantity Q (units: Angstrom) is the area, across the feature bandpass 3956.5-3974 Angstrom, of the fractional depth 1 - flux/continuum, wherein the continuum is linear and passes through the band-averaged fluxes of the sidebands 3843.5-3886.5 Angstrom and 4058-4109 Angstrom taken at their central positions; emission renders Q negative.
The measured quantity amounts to 5.40 Angstrom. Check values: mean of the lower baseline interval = 1.1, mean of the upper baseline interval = 1.5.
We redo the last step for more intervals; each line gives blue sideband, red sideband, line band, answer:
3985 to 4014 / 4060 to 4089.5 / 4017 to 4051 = -1.2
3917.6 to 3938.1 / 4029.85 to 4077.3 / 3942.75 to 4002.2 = -2.8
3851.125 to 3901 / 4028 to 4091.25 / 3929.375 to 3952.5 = 5.9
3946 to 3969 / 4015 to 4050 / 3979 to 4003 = -3.3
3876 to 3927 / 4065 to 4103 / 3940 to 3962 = 1.5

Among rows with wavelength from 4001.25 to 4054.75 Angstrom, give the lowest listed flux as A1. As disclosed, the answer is 1.586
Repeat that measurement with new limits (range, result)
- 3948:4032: 0.6729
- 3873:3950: 0.6665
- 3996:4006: 1.581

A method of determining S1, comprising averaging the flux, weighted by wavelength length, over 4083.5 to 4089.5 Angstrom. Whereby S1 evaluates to 1.61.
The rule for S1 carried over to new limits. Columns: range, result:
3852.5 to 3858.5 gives 1.14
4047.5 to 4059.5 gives 1.59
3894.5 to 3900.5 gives 1.13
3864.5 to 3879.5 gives 1.18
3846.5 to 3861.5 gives 1.12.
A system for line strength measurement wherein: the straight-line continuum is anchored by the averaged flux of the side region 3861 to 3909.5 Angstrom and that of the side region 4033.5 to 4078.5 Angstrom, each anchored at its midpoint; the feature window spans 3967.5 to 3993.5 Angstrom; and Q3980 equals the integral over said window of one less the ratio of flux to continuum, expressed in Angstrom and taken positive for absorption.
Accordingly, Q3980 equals 3.4 Angstrom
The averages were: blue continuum 1.12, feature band 1.21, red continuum 1.59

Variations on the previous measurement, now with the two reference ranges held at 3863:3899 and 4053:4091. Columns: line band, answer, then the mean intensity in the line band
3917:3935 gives 3.3 Angstrom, 0.964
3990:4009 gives -3.1 Angstrom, 1.61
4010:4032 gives -3.7 Angstrom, 1.68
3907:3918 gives -1.9 Angstrom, 1.34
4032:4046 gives -1.4 Angstrom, 1.64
